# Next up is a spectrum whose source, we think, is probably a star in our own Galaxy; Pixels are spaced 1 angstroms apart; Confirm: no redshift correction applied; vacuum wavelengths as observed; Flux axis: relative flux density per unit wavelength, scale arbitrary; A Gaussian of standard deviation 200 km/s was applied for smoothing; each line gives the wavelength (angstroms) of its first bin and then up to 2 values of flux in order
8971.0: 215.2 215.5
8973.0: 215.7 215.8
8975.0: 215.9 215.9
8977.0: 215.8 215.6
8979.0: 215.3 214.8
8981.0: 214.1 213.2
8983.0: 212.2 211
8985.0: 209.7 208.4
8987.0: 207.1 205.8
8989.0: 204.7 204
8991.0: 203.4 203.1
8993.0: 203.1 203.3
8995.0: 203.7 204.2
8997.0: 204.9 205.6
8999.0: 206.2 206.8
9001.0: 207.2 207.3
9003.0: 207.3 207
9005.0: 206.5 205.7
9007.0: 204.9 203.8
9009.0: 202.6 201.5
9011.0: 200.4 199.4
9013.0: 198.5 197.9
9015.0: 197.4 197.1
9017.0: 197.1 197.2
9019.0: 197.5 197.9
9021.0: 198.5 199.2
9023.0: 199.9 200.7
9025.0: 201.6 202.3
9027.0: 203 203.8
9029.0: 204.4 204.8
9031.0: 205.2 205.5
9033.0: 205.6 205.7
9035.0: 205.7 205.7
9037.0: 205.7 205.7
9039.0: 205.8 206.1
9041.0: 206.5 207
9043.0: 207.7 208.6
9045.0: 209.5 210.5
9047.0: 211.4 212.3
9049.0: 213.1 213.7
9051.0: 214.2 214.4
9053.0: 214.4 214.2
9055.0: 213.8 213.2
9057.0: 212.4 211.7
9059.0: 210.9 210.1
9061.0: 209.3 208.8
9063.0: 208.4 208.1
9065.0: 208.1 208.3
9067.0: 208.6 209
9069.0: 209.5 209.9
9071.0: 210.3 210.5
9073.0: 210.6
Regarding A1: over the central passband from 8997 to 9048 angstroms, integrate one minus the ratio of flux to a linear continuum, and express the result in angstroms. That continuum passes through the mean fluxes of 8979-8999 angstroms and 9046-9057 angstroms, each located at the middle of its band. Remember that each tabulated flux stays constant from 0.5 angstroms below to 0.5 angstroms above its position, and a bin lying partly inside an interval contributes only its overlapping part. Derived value 1.6 angstroms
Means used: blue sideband 207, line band 204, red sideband 213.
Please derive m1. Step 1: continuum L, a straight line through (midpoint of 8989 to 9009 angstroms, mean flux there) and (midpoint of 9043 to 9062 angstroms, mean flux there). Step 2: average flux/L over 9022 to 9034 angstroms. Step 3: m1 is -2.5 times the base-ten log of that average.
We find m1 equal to 0.03 mag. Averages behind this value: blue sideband 205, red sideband 212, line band 203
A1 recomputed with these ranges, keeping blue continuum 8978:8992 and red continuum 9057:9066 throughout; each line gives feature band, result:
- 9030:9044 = 0.23 angstroms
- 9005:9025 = 0.90 angstroms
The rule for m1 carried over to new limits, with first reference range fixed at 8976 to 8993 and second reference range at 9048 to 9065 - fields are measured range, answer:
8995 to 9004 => 0.02 mag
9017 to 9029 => 0.06 mag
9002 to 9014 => 0.04 mag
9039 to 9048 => 0.02 mag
